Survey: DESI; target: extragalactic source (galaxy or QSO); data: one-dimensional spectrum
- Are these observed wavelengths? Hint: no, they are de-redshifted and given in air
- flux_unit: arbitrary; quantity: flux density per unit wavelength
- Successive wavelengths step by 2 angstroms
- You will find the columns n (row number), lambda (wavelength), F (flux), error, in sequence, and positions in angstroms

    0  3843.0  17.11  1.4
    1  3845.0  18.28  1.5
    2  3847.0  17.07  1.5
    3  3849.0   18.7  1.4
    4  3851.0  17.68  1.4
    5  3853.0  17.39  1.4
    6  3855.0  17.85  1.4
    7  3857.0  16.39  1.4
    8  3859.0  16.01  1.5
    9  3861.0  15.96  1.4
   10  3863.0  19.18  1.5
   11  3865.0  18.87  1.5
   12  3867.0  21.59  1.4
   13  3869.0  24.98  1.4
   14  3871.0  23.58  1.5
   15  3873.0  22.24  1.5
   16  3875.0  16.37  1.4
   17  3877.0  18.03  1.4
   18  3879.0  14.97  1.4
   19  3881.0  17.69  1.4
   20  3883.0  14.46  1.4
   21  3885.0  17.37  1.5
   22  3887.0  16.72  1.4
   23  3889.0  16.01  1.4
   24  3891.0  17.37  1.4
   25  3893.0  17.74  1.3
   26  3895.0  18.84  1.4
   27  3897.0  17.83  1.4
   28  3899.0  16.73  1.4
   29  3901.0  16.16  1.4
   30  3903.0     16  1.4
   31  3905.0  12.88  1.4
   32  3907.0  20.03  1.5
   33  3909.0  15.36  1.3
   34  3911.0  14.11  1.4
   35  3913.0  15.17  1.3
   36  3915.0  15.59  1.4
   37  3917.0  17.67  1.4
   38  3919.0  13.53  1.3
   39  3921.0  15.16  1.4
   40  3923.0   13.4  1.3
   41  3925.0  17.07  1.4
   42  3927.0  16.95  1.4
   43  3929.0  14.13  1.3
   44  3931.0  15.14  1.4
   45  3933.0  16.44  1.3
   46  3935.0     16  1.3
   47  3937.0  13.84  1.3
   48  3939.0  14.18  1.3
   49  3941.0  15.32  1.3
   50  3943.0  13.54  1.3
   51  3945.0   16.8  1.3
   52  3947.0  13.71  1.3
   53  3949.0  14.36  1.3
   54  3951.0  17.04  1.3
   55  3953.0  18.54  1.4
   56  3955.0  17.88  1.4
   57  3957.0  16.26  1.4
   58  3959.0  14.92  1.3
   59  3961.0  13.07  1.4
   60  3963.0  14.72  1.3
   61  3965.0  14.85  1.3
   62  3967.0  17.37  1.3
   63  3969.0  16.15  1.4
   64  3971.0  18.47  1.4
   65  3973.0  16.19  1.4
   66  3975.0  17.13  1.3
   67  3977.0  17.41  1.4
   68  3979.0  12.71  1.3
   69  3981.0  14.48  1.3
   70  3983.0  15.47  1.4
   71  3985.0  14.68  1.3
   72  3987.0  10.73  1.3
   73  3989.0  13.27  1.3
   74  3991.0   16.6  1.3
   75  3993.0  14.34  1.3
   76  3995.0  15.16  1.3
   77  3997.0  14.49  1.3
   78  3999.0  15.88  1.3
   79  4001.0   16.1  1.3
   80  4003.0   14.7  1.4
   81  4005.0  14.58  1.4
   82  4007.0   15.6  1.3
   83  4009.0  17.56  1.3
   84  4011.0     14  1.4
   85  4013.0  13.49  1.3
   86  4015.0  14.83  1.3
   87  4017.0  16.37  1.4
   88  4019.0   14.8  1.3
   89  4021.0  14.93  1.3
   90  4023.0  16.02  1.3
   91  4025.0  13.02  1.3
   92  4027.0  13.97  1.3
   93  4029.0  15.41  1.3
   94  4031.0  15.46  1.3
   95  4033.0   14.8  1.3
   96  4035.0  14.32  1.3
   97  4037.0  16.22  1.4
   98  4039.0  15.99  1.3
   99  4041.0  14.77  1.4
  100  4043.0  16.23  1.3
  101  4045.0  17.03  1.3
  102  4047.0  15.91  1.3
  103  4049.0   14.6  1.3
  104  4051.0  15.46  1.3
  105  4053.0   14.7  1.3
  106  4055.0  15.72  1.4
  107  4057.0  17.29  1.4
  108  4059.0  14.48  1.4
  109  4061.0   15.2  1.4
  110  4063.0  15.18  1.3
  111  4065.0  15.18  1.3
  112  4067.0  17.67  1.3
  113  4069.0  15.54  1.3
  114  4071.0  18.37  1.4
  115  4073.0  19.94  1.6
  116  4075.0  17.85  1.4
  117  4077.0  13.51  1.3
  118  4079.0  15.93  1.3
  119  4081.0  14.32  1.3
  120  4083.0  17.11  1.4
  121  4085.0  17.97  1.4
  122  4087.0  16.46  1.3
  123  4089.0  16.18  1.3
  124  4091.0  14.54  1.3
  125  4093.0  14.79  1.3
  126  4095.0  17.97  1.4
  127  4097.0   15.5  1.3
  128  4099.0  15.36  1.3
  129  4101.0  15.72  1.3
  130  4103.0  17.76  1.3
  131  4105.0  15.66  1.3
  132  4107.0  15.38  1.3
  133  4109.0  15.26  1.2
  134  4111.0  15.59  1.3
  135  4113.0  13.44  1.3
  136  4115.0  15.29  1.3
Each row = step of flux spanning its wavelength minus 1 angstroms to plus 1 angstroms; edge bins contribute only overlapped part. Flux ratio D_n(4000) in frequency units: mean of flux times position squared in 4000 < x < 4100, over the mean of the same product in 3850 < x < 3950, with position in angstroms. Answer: 1.01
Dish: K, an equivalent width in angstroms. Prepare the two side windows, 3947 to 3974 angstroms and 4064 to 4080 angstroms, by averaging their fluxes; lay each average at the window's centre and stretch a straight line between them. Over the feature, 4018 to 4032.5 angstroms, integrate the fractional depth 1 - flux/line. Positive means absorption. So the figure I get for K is 1.5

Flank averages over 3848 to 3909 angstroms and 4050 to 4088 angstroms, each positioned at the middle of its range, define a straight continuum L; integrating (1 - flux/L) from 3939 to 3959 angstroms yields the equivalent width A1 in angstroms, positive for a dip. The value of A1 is 1.6 angstroms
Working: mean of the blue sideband 17.8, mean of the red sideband 16.2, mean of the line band 15.8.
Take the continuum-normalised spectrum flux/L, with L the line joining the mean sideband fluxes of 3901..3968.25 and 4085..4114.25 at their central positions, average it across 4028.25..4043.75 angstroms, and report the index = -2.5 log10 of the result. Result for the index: 0.02 mag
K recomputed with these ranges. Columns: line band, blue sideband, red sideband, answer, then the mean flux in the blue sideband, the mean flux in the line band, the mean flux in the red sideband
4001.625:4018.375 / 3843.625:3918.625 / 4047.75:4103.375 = 1.4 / 17.5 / 15.2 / 16.1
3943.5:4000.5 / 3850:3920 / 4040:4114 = 4.4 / 17.4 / 15.4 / 15.9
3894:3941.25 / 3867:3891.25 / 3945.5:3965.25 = 3.6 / 18.5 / 15.7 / 15.6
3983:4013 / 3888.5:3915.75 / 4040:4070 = 2.1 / 16.4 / 14.8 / 15.7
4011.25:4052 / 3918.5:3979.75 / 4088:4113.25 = 1.3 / 15.6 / 15.2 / 15.7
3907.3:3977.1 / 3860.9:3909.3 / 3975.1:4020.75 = 3.1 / 18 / 15.7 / 14.9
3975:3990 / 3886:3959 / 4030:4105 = 1.5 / 15.9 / 14.3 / 16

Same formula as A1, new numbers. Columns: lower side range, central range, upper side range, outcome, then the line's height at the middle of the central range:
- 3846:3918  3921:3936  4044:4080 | 1.39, 17.1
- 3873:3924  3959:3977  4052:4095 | 0.26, 16.3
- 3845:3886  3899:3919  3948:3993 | 1.58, 17.2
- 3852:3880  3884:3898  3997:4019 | 0.59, 18.2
